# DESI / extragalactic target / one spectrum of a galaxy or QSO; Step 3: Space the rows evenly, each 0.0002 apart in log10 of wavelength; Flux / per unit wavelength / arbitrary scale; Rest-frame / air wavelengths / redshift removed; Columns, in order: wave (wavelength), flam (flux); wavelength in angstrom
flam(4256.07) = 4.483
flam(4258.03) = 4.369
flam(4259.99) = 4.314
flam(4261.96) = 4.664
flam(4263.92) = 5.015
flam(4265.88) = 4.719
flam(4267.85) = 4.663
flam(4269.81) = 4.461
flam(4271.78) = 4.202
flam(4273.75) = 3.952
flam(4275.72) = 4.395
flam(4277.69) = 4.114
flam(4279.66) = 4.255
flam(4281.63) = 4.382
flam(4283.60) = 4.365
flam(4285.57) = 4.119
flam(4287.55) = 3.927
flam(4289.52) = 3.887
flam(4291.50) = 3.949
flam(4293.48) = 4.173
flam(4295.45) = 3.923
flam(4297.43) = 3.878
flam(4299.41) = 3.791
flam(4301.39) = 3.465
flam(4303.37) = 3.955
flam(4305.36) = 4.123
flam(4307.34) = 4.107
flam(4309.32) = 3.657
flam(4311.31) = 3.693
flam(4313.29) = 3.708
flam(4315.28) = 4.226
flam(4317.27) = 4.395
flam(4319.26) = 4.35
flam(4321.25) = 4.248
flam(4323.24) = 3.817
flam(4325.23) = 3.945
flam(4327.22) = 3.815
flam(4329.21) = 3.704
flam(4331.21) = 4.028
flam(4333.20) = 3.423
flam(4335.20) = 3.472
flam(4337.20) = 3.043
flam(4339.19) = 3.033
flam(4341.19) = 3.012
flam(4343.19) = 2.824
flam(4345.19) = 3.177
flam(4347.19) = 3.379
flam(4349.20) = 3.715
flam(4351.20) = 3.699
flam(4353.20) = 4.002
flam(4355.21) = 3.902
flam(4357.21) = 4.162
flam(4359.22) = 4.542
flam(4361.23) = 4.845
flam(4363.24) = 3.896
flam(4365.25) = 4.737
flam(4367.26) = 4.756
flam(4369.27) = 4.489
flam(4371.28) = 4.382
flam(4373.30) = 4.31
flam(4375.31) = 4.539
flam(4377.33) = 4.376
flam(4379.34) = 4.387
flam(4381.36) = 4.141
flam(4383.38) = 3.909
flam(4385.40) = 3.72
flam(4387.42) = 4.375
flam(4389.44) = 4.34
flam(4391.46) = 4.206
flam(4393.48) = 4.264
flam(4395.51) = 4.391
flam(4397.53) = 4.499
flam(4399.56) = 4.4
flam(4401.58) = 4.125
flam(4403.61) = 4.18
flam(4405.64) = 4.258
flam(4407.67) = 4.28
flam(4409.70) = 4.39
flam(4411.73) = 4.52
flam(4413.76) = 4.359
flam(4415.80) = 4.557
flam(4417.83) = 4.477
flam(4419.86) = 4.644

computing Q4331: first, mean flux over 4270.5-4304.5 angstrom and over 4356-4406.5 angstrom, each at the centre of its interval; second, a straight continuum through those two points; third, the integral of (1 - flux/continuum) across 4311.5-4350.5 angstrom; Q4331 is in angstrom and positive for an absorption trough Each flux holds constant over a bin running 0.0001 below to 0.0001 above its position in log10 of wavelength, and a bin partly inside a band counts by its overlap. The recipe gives 4.9 angstrom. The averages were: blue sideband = 4.05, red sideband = 4.33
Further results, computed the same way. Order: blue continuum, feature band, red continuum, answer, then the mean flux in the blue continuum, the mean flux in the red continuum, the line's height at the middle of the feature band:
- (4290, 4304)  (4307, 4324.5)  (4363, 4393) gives -0.2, 3.87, 4.31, 3.98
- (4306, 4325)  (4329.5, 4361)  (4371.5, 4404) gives 4.0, 4.02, 4.26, 4.12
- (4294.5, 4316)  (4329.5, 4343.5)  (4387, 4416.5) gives 2.5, 3.86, 4.34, 4.02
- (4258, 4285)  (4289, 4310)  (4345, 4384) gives 2.1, 4.42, 4.19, 4.35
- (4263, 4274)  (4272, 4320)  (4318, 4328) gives 2.9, 4.54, 4.05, 4.29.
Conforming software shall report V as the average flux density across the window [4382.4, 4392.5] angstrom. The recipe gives 4.11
